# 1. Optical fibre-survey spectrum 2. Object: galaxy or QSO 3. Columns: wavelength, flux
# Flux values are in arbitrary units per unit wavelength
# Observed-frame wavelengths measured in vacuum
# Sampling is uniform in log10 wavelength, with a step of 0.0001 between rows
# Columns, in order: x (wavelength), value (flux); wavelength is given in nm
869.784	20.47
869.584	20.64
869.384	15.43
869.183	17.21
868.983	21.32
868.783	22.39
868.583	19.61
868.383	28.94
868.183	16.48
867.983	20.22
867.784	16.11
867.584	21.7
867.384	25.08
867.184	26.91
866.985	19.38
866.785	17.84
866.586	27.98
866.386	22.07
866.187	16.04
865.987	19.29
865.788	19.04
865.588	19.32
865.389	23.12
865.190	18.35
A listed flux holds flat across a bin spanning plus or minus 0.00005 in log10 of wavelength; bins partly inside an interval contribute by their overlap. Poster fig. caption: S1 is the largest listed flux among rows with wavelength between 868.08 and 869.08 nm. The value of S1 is 28.94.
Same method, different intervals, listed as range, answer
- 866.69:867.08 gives 19.38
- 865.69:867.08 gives 27.98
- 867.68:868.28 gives 20.22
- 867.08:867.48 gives 26.91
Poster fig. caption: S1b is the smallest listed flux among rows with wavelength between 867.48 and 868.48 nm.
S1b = 16.11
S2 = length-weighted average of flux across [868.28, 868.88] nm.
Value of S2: 23.6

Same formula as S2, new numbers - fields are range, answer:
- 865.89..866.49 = 19.2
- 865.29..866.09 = 20.2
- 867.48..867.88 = 19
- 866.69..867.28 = 21.4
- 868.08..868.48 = 22.6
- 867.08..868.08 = 22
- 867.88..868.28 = 18.4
